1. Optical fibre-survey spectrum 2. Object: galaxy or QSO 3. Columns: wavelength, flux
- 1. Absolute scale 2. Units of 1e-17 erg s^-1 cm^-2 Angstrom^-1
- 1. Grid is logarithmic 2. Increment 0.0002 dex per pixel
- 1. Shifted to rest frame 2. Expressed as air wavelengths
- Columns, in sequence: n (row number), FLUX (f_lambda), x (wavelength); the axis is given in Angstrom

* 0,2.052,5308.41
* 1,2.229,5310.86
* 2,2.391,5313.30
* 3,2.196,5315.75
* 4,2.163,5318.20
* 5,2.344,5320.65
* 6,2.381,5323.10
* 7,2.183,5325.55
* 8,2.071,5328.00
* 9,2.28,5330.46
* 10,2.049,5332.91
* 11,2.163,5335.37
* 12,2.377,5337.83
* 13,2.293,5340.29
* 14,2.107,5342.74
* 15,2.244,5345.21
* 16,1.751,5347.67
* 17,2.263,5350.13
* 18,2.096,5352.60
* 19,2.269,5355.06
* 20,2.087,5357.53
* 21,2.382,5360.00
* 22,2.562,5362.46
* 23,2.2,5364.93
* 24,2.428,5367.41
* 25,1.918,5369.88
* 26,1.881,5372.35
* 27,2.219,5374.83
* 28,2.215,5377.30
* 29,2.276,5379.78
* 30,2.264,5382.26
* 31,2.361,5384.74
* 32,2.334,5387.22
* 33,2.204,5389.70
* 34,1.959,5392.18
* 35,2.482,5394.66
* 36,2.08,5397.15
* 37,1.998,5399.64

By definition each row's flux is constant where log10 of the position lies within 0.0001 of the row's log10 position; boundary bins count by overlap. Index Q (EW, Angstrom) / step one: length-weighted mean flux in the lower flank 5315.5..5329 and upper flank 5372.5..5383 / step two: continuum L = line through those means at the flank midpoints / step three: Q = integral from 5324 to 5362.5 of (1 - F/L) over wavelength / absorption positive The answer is 0.52 Angstrom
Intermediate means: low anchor 2.23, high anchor 2.2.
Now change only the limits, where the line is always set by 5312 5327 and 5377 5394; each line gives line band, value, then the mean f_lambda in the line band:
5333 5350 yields 0.8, 2.16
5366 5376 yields 0.6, 2.11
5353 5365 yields -0.2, 2.3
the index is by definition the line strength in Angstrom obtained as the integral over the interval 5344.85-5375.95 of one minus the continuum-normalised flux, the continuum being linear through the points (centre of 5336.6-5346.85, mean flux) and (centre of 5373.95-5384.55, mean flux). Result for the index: 0.98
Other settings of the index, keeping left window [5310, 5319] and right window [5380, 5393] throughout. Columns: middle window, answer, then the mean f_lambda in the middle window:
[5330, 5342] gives 0.12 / 2.23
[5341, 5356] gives 0.80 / 2.13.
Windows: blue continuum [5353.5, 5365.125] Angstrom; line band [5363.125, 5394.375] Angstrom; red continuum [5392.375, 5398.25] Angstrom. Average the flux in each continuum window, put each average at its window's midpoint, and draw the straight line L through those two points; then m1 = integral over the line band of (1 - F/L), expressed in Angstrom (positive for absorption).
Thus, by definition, 0.81 Angstrom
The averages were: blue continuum 2.3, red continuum 2.23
